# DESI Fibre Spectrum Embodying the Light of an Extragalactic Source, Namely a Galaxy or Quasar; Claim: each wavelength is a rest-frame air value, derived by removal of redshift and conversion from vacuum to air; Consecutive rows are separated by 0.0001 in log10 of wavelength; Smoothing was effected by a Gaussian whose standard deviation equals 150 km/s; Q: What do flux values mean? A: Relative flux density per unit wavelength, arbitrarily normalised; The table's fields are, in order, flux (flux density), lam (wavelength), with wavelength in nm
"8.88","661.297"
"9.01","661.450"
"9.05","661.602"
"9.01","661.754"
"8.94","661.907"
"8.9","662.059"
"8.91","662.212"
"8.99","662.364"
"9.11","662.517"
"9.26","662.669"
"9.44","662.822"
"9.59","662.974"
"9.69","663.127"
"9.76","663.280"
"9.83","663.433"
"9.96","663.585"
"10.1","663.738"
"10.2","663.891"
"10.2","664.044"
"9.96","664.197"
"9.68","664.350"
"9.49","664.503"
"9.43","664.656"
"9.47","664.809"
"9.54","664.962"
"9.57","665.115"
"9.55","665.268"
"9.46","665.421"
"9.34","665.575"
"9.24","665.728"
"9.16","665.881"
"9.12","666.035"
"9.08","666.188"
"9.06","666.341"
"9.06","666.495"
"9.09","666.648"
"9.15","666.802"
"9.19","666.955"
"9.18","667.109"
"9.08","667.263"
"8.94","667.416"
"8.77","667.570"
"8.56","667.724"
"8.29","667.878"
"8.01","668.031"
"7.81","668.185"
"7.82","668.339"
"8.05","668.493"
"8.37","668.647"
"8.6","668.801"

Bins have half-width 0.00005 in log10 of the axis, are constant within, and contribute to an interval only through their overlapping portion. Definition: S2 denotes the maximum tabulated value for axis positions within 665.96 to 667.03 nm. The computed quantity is 9.19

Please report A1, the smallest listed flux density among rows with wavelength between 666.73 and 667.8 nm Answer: 8.56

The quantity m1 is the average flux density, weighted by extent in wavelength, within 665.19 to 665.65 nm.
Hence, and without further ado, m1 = 9.44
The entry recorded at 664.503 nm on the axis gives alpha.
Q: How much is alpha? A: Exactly 9.49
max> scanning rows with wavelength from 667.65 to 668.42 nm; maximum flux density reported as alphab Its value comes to 8.56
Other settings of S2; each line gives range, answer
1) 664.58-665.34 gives 9.57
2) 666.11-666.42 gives 9.08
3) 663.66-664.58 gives 10.2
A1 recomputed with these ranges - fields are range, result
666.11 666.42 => 9.06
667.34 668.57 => 7.81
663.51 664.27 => 9.96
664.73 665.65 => 9.34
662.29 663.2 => 8.99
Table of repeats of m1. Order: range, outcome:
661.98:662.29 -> 8.92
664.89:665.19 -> 9.56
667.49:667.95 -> 8.53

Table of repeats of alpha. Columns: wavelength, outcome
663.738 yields 10.1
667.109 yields 9.18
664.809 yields 9.47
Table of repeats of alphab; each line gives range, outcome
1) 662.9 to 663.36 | 9.76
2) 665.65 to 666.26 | 9.24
